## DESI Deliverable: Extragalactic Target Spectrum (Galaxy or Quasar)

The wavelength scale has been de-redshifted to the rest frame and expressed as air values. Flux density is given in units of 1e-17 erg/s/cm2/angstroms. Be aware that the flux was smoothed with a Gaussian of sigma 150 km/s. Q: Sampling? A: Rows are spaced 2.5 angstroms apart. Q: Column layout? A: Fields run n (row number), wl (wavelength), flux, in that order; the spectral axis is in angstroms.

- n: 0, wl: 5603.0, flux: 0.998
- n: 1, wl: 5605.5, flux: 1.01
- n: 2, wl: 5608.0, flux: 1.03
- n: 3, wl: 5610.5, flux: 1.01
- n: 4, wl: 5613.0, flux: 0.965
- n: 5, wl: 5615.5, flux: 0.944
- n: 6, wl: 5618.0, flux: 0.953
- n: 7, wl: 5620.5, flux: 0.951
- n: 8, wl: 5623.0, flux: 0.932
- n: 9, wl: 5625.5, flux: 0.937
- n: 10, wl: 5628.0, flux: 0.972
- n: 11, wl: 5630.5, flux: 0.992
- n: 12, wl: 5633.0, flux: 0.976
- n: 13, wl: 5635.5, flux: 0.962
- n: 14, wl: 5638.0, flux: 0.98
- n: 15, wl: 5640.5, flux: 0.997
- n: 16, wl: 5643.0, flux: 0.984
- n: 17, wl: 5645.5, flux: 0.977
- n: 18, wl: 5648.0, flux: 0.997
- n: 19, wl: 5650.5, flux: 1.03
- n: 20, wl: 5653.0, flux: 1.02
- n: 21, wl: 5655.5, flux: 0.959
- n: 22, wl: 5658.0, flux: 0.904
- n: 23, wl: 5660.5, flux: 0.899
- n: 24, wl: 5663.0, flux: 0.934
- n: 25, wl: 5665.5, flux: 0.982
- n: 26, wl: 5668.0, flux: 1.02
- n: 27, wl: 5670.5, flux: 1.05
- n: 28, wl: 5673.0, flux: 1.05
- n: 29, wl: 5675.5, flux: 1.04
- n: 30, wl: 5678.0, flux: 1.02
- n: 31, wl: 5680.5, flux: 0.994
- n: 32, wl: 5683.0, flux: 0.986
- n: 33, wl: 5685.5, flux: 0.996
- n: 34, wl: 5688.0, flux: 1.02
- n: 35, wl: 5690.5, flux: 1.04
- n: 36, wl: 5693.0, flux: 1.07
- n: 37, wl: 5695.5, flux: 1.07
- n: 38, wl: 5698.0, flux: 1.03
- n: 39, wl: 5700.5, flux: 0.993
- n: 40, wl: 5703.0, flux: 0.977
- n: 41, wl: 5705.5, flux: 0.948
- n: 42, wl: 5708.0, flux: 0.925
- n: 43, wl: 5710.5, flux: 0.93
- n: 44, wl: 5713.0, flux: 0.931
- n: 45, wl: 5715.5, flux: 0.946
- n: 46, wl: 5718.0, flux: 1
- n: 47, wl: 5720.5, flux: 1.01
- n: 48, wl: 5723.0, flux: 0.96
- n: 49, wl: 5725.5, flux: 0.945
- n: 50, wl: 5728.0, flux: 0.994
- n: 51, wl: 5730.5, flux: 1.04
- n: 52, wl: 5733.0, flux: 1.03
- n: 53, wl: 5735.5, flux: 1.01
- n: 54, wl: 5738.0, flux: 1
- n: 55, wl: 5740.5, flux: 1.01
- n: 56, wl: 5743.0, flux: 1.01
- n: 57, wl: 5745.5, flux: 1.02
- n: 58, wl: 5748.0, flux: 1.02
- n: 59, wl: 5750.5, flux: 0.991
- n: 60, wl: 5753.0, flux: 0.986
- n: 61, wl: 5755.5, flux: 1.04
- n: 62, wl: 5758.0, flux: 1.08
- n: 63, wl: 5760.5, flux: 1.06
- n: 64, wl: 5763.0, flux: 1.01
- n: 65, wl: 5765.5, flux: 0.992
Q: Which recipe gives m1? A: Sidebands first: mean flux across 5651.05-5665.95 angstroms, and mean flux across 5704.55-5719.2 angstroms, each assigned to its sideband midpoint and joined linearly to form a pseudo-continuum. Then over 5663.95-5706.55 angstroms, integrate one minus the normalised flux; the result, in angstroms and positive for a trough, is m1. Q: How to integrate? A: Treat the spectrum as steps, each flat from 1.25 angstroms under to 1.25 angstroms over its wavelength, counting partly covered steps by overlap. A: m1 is -3.0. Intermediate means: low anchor 0.952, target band 1.02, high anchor 0.946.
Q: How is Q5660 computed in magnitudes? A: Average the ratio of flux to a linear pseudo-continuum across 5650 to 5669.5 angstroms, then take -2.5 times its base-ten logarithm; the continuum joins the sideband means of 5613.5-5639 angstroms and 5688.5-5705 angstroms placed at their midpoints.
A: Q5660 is 0.03 mag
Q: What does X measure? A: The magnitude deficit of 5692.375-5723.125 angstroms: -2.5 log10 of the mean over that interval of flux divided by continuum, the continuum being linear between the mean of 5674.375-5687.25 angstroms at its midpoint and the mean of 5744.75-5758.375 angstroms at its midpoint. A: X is 0.03 mag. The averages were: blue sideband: 1.01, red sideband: 1.02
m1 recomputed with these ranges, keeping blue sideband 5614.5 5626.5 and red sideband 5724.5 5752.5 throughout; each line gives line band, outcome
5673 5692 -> -0.8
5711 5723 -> 0.3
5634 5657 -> -0.8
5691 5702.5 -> -0.6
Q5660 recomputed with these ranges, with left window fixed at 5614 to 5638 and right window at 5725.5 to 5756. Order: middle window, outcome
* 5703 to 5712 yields 0.06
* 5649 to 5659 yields -0.01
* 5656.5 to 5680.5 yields -0.01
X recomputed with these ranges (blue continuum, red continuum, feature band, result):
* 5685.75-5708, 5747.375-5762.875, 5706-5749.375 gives 0.04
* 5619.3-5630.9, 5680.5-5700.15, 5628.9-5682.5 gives 0.00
